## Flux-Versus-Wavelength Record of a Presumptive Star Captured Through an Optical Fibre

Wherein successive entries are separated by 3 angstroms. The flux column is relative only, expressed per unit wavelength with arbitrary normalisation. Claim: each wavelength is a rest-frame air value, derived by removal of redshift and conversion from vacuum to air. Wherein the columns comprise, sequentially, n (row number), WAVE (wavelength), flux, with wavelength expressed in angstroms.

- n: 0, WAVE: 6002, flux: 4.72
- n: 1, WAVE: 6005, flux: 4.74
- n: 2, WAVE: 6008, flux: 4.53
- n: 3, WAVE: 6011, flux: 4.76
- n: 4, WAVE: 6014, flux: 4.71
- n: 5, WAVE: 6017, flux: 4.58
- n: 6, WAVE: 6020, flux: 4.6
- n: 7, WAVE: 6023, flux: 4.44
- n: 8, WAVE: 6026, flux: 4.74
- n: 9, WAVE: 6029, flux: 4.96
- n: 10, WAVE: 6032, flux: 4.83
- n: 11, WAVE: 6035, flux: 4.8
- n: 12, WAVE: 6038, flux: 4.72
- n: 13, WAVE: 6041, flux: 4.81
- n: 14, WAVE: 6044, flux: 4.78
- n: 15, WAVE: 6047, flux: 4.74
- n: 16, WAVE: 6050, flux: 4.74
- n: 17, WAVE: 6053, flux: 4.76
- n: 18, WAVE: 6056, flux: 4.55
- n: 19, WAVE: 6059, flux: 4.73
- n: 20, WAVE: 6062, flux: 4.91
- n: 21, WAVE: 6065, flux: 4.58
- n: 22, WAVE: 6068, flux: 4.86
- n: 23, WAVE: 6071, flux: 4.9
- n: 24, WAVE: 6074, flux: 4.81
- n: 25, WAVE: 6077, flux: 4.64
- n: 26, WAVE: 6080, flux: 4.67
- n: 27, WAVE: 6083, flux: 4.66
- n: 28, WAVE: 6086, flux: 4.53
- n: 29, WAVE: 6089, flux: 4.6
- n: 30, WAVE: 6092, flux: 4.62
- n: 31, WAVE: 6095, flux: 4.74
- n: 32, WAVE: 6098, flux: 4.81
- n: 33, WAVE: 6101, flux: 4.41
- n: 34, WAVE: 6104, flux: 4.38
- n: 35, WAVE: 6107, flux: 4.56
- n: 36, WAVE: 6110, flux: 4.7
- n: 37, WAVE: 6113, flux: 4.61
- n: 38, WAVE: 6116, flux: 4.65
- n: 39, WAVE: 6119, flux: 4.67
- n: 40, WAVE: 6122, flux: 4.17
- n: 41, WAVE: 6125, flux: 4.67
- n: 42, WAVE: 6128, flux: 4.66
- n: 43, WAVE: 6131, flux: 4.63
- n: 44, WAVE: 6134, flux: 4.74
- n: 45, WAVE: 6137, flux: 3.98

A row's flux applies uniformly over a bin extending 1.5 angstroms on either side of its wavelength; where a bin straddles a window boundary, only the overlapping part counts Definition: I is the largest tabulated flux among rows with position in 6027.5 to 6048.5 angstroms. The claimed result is 4.96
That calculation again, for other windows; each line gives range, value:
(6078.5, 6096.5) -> 4.74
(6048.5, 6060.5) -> 4.76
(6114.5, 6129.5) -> 4.67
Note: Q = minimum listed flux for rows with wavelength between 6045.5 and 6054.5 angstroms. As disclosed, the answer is 4.74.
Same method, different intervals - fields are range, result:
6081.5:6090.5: 4.53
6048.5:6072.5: 4.55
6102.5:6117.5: 4.38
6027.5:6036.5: 4.8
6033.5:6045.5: 4.72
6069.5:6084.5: 4.64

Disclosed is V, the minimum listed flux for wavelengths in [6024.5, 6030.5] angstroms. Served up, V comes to 4.74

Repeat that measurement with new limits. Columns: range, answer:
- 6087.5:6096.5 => 4.6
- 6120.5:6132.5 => 4.17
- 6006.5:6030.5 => 4.44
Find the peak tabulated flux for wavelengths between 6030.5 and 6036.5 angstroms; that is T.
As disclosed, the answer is 4.83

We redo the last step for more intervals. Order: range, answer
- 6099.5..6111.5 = 4.7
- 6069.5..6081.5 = 4.9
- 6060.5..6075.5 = 4.91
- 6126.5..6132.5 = 4.66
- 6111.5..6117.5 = 4.65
